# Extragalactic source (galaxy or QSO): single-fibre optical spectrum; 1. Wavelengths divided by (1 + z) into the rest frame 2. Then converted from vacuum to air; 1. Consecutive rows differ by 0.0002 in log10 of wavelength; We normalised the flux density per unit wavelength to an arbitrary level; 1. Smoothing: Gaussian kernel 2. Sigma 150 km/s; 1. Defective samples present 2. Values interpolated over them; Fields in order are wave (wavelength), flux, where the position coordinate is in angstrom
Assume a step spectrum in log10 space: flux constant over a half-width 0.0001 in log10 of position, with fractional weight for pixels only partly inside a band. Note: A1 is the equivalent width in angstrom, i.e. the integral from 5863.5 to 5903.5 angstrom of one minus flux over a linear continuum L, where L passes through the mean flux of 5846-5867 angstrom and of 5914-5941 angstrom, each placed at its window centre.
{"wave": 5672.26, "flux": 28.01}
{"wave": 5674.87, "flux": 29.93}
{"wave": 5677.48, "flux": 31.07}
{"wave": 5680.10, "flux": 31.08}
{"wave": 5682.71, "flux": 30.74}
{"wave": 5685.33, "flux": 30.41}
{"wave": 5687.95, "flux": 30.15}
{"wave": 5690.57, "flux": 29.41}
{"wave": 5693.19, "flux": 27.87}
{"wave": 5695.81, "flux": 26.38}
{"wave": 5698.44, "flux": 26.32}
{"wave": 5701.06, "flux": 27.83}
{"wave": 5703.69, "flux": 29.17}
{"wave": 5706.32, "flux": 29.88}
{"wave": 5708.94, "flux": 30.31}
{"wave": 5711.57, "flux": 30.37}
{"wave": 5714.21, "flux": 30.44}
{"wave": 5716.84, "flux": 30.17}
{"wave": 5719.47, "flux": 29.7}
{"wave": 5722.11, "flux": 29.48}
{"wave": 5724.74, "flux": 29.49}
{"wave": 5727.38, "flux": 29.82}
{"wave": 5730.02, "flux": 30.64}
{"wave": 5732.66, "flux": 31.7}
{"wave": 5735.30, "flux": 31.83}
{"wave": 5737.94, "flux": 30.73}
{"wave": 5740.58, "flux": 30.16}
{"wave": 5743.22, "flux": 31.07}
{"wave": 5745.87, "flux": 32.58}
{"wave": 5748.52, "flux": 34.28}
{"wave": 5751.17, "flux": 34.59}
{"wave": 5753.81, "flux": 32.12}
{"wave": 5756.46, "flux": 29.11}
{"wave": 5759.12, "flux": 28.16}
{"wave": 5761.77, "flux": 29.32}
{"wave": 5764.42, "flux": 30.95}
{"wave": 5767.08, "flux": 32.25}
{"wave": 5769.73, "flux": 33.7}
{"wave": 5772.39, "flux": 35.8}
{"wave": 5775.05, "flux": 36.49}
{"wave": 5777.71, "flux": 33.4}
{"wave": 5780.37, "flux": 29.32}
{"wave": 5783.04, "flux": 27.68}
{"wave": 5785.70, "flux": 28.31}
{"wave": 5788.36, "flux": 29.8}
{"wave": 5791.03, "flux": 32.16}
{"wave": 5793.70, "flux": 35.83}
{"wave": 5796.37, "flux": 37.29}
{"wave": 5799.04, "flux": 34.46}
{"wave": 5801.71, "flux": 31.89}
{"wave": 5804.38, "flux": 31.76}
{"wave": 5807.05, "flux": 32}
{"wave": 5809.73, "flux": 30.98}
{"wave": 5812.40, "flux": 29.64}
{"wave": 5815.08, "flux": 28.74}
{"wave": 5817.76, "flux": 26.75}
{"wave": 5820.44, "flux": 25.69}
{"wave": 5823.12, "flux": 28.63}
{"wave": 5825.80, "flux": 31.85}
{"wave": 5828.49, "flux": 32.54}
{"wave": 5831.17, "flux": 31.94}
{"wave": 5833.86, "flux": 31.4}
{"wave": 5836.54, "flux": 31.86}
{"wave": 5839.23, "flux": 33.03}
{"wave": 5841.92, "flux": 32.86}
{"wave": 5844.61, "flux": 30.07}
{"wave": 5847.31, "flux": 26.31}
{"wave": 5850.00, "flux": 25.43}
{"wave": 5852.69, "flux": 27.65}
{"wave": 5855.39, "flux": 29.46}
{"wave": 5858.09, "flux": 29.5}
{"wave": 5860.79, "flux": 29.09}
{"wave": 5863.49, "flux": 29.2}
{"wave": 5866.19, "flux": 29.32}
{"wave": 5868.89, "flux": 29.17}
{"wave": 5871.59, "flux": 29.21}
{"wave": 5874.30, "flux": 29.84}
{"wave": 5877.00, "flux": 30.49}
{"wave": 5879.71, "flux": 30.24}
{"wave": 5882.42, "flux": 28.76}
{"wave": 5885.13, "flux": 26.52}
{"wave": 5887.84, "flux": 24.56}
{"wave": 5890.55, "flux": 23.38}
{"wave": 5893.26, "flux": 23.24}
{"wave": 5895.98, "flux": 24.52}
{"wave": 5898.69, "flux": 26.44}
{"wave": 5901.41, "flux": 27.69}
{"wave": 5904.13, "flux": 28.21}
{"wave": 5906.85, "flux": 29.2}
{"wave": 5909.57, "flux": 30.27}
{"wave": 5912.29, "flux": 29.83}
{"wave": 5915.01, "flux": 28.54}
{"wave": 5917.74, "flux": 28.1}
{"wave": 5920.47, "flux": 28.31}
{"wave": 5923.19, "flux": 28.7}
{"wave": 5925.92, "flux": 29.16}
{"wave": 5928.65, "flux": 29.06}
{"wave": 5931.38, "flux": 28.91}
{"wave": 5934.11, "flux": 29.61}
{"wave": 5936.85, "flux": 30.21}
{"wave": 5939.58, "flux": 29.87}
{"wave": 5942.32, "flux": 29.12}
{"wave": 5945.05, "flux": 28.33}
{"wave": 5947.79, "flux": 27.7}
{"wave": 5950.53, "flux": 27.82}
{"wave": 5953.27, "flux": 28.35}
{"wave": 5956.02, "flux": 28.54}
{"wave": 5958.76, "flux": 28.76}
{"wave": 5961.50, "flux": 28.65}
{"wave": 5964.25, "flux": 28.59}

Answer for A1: 1.5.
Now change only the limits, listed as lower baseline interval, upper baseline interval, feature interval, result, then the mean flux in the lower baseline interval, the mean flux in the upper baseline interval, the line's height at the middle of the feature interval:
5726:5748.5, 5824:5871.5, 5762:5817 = -2.4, 31.2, 30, 30.7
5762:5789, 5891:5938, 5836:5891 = 1.1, 31.7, 28.1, 29.5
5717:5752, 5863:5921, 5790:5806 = -2.2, 31.2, 27.9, 29.9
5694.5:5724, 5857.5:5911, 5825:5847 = -2.7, 29.1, 27.9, 28.2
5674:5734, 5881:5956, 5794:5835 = -3.4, 29.7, 28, 28.8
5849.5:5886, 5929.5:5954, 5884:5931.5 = 2.4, 29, 28.9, 28.9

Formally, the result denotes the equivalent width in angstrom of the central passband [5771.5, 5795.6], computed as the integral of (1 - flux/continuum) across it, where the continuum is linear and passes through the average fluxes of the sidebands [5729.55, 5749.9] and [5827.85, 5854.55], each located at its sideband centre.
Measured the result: -0.84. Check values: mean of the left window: 31.7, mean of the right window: 30.2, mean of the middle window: 32.1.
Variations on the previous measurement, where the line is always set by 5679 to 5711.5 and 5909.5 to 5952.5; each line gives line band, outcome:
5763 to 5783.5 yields -2.5 angstrom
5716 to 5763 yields -2.8 angstrom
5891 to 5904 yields 1.5 angstrom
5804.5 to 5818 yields -0.5 angstrom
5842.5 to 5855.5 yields 0.5 angstrom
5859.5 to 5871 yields -0.1 angstrom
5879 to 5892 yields 1.1 angstrom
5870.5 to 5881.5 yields -0.4 angstrom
